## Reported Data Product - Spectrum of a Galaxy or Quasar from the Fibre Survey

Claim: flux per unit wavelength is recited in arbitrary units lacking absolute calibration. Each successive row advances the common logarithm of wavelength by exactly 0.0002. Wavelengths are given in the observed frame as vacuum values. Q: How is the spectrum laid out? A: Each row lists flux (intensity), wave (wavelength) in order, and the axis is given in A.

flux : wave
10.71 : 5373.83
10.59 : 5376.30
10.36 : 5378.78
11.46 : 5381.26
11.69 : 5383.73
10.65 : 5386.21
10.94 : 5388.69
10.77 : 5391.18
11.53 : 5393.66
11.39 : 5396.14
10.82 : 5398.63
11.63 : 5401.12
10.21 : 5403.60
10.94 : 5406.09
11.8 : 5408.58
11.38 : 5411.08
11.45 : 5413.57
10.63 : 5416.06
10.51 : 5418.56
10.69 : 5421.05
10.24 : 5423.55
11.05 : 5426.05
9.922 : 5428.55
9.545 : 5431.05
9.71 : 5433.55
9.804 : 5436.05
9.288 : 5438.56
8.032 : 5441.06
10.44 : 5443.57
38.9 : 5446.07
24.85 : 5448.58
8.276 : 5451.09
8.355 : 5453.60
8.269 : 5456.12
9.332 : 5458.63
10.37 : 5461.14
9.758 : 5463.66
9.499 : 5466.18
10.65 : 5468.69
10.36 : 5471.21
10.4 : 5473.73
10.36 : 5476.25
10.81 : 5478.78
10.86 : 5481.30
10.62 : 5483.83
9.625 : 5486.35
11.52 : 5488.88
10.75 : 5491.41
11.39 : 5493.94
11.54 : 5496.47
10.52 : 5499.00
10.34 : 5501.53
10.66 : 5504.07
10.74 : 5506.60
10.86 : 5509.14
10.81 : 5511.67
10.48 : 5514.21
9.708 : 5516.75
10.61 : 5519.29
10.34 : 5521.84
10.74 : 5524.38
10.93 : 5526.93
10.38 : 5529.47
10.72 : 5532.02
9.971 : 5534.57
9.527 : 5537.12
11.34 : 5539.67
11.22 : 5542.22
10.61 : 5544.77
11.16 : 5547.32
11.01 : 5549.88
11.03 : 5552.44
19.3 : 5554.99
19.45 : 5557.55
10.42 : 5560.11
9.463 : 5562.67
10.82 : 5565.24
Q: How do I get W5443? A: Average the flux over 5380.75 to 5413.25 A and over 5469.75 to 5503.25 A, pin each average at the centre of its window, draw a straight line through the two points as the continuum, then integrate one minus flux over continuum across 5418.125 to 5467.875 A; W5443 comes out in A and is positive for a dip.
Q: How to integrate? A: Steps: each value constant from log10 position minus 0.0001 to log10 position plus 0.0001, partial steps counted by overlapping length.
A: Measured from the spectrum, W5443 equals -4.2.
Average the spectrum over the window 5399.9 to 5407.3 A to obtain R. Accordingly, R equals 10.9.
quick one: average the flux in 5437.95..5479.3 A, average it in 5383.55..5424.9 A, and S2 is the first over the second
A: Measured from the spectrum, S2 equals 1.1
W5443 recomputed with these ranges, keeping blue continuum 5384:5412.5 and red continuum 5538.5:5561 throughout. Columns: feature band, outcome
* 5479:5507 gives 3.3 A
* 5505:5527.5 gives 3.5 A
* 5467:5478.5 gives 1.5 A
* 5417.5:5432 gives 1.4 A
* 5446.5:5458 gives -2.4 A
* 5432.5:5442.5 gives 2.0 A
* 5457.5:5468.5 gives 1.9 A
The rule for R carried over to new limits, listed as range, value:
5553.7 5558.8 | 19.4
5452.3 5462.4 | 9.08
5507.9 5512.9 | 10.9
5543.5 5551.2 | 10.9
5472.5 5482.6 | 10.6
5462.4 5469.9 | 9.97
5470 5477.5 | 10.4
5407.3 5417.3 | 11.3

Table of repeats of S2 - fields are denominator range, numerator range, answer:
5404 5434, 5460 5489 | 0.97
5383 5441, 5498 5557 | 1.04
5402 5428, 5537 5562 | 1.16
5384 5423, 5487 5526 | 0.97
